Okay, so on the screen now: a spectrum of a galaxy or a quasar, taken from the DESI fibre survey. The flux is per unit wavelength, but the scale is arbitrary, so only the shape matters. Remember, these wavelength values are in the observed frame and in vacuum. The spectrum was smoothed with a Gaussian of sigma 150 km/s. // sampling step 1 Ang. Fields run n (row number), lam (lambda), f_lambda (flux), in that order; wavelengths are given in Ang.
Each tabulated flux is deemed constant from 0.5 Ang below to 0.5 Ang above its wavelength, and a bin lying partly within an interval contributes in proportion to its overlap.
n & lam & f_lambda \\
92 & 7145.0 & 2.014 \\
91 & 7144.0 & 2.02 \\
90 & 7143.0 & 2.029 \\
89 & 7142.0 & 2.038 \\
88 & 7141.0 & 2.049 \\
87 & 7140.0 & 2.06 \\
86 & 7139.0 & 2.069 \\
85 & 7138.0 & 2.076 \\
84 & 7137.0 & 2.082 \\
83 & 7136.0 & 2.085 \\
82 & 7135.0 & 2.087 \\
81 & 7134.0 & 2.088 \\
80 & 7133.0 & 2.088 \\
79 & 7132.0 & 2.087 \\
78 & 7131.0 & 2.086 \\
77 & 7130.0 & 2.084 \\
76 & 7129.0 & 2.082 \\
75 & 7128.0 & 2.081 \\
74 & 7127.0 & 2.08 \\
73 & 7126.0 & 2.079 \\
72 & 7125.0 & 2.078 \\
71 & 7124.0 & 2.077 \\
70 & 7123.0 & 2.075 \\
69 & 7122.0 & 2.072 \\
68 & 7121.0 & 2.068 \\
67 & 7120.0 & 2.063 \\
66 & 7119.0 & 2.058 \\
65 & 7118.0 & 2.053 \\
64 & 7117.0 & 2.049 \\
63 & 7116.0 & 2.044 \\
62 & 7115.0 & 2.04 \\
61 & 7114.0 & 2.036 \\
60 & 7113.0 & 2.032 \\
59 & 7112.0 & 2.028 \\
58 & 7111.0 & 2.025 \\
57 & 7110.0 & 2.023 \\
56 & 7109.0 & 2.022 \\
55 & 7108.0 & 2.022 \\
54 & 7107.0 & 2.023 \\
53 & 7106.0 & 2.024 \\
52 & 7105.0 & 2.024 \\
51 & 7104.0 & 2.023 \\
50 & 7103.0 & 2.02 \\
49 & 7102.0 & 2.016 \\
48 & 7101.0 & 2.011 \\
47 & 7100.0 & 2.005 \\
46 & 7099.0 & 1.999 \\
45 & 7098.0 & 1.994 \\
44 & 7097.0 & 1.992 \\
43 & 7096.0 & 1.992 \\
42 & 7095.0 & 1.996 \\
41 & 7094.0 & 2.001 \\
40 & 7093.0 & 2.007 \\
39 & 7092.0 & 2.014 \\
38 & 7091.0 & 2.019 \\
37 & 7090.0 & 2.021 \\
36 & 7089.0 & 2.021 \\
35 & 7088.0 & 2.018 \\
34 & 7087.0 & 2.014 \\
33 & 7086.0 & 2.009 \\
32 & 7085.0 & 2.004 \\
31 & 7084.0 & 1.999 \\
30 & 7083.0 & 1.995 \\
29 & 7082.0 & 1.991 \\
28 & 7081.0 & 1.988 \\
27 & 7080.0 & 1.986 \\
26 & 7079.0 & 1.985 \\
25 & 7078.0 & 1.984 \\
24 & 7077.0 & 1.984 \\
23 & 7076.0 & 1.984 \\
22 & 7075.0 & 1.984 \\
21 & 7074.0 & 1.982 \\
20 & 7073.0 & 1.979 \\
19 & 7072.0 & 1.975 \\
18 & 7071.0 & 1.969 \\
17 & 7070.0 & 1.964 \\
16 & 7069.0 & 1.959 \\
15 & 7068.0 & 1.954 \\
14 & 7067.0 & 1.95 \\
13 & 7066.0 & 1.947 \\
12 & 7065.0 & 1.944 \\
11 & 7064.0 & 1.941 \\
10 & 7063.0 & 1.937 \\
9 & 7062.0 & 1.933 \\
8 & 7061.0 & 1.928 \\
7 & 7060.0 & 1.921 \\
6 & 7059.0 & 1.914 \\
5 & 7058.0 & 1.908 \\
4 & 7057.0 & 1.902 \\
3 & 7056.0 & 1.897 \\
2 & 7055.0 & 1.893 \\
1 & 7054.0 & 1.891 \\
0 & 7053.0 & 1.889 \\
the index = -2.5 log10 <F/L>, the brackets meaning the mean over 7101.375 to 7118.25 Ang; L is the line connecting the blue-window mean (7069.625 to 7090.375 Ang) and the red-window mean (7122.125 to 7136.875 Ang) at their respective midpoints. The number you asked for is 0.01 mag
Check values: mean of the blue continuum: 1.99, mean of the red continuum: 2.08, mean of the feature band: 2.03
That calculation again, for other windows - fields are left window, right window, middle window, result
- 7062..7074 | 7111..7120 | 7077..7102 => 0.00 mag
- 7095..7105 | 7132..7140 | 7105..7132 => 0.00 mag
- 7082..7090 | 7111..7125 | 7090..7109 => 0.01 mag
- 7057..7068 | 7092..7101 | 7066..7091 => -0.01 mag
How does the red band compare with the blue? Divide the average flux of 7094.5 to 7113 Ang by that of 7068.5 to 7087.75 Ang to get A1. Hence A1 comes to 1.01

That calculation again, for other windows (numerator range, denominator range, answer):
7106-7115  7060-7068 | 1.05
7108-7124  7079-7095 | 1.02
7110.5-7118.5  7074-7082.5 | 1.03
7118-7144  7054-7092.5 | 1.05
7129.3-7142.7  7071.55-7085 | 1.04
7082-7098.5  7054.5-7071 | 1.04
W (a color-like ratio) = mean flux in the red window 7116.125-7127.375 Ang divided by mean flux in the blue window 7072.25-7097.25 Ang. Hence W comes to 1.03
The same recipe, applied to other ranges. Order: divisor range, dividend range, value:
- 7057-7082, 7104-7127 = 1.05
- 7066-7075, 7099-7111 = 1.03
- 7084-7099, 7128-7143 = 1.03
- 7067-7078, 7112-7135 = 1.05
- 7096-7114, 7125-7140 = 1.03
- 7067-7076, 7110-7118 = 1.03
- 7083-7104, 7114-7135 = 1.03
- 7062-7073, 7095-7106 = 1.03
